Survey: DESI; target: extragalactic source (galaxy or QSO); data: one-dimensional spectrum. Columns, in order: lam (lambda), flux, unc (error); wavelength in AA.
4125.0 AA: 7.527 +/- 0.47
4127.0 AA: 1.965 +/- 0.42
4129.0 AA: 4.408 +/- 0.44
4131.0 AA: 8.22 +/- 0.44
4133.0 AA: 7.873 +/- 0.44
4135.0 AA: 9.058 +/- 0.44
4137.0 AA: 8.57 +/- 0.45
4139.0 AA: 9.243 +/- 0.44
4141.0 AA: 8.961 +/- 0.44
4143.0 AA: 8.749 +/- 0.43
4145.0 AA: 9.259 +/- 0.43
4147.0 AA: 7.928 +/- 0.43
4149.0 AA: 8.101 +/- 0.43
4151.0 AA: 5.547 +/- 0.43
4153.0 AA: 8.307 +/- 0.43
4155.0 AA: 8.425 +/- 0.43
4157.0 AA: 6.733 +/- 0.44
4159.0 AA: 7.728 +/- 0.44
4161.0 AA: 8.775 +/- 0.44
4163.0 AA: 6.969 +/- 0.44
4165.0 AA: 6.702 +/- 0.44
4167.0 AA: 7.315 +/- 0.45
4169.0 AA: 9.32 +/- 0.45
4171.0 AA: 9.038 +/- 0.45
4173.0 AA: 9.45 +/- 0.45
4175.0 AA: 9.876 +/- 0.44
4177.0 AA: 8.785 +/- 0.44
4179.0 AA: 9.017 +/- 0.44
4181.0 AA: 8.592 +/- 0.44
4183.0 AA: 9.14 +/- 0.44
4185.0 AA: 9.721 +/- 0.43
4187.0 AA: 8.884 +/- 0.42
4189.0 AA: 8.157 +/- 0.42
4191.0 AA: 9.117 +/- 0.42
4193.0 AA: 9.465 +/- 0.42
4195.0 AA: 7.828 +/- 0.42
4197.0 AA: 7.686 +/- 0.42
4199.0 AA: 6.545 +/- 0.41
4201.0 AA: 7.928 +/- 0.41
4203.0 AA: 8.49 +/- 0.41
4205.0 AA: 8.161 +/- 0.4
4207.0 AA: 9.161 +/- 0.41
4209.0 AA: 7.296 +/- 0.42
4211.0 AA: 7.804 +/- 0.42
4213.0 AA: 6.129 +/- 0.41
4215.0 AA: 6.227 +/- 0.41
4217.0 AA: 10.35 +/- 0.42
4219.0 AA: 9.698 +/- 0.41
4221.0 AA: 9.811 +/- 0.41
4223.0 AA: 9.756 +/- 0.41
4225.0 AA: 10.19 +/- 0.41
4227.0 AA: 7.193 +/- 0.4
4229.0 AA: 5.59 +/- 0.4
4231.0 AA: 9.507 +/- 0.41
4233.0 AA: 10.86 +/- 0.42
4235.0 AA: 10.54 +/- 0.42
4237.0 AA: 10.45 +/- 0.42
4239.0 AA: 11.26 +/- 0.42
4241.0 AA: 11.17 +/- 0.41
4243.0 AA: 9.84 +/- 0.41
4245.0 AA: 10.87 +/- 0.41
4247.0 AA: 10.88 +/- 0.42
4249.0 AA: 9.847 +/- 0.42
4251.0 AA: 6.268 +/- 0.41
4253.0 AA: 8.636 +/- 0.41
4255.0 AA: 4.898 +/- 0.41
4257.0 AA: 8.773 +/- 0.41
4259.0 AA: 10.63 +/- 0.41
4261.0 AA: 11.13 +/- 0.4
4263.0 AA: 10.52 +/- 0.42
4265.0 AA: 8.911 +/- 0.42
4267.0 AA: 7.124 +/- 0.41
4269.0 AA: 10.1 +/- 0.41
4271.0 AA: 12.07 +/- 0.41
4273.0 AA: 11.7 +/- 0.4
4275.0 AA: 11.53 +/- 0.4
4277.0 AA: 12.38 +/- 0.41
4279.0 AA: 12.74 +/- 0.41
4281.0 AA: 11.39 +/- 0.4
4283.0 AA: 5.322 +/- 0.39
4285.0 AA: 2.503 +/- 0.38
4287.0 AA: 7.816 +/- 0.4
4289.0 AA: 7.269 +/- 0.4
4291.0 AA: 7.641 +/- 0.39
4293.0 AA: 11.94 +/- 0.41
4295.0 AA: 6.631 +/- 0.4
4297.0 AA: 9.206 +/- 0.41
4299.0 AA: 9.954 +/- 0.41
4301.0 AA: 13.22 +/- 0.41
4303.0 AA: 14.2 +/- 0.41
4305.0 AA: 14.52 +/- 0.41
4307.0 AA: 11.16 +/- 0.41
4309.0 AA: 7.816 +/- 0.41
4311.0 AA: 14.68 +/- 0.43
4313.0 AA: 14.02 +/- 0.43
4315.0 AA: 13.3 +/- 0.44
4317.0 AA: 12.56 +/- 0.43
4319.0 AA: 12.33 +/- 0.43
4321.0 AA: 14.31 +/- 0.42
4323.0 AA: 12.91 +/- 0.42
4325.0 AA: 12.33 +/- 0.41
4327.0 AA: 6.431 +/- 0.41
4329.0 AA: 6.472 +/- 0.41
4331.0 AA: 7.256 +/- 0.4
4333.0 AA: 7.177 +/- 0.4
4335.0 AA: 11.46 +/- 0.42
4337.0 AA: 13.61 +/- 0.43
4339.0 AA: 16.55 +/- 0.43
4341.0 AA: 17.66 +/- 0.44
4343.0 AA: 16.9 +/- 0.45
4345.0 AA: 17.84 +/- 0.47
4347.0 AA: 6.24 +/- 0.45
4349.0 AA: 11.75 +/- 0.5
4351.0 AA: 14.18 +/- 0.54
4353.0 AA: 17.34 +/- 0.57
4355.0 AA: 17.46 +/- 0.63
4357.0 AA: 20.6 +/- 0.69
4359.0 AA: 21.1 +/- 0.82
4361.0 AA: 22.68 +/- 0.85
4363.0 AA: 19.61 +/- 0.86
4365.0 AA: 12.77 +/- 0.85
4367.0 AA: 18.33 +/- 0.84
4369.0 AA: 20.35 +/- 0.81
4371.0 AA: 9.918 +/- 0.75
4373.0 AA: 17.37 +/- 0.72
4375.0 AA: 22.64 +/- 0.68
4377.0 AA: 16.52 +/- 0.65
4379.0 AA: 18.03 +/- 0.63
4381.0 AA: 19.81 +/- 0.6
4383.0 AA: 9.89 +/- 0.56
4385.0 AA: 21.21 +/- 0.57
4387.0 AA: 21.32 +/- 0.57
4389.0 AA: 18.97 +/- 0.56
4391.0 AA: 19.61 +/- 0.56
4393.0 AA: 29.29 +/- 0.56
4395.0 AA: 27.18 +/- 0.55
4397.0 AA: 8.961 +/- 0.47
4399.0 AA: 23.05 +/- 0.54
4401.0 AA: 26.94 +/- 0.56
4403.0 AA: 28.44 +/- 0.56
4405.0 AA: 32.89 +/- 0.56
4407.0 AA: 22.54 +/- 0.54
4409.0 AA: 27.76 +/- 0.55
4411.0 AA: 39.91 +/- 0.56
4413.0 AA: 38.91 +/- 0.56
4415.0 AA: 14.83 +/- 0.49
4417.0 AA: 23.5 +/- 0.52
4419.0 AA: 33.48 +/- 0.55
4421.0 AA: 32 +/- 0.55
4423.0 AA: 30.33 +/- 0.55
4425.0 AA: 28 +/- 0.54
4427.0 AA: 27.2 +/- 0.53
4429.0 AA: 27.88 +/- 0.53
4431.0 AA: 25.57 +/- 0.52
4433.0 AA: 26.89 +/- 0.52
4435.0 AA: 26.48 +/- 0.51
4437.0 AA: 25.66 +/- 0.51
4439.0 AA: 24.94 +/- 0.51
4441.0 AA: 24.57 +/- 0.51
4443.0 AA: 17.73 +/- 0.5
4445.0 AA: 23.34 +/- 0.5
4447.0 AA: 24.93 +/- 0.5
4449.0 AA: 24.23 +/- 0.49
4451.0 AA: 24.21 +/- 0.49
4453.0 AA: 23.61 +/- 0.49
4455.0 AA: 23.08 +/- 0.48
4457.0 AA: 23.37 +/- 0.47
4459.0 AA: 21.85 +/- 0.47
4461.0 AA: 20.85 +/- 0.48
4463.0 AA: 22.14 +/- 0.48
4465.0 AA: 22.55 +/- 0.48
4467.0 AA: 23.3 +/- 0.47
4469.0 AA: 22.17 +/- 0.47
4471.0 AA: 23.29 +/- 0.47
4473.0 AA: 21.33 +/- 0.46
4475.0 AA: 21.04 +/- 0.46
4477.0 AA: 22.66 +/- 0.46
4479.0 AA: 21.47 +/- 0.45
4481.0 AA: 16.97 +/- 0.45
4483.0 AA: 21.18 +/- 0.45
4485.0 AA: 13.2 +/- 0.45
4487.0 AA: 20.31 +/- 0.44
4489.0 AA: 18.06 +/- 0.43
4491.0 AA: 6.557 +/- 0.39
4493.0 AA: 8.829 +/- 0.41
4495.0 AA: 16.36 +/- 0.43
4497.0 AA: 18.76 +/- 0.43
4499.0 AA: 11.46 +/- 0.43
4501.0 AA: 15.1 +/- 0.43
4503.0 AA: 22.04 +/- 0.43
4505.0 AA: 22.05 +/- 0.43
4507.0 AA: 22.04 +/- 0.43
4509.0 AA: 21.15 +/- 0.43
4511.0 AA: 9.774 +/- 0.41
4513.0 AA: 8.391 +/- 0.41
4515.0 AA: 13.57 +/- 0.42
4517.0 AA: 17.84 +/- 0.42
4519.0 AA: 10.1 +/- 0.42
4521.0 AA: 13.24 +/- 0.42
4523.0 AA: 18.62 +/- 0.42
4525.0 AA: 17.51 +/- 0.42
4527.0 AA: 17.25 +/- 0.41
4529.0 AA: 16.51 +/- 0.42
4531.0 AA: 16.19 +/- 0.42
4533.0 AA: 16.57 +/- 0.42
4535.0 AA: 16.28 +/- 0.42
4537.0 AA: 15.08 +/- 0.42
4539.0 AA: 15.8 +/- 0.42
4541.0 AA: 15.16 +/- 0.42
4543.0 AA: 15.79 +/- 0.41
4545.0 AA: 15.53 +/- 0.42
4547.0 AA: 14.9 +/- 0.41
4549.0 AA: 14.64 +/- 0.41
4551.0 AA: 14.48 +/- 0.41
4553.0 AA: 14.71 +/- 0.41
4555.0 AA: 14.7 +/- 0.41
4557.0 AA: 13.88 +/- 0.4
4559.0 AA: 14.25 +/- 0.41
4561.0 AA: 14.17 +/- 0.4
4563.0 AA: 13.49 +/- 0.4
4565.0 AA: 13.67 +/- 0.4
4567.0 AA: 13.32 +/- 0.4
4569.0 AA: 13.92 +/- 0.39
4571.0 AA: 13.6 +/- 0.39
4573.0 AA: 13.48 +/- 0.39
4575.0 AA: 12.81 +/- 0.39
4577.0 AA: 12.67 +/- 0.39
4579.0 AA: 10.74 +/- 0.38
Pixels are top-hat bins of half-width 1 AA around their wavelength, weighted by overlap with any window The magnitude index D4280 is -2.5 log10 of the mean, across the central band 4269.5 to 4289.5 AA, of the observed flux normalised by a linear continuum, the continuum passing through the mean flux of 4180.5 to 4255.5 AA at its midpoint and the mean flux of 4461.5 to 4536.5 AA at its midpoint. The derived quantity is 0.12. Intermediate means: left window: 8.82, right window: 17.5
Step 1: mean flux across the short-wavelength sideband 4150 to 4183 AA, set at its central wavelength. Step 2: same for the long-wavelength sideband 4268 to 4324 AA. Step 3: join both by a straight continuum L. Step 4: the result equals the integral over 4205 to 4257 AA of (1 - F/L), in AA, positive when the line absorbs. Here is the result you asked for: 3.22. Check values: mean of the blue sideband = 8.19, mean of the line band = 8.95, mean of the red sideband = 10.9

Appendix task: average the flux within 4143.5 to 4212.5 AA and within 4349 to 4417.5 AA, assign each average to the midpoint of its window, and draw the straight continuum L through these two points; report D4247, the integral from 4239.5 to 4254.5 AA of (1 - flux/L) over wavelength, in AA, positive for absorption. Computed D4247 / 3.59 AA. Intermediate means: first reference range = 8.26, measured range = 9.54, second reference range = 21.1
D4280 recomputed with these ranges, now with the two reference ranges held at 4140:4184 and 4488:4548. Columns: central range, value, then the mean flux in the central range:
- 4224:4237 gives 0.07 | 9.09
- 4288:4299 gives 0.26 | 8.67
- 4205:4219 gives 0.17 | 7.99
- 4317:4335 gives 0.15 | 10.1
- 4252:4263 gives 0.15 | 8.97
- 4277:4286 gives 0.25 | 8.48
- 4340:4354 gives -0.20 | 14.6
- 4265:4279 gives -0.03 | 10.8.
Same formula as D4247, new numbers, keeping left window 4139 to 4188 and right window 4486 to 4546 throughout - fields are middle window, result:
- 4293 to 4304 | 0.5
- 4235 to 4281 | 1.1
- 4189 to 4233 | 4.9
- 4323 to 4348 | 0.6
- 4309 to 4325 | -2.0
